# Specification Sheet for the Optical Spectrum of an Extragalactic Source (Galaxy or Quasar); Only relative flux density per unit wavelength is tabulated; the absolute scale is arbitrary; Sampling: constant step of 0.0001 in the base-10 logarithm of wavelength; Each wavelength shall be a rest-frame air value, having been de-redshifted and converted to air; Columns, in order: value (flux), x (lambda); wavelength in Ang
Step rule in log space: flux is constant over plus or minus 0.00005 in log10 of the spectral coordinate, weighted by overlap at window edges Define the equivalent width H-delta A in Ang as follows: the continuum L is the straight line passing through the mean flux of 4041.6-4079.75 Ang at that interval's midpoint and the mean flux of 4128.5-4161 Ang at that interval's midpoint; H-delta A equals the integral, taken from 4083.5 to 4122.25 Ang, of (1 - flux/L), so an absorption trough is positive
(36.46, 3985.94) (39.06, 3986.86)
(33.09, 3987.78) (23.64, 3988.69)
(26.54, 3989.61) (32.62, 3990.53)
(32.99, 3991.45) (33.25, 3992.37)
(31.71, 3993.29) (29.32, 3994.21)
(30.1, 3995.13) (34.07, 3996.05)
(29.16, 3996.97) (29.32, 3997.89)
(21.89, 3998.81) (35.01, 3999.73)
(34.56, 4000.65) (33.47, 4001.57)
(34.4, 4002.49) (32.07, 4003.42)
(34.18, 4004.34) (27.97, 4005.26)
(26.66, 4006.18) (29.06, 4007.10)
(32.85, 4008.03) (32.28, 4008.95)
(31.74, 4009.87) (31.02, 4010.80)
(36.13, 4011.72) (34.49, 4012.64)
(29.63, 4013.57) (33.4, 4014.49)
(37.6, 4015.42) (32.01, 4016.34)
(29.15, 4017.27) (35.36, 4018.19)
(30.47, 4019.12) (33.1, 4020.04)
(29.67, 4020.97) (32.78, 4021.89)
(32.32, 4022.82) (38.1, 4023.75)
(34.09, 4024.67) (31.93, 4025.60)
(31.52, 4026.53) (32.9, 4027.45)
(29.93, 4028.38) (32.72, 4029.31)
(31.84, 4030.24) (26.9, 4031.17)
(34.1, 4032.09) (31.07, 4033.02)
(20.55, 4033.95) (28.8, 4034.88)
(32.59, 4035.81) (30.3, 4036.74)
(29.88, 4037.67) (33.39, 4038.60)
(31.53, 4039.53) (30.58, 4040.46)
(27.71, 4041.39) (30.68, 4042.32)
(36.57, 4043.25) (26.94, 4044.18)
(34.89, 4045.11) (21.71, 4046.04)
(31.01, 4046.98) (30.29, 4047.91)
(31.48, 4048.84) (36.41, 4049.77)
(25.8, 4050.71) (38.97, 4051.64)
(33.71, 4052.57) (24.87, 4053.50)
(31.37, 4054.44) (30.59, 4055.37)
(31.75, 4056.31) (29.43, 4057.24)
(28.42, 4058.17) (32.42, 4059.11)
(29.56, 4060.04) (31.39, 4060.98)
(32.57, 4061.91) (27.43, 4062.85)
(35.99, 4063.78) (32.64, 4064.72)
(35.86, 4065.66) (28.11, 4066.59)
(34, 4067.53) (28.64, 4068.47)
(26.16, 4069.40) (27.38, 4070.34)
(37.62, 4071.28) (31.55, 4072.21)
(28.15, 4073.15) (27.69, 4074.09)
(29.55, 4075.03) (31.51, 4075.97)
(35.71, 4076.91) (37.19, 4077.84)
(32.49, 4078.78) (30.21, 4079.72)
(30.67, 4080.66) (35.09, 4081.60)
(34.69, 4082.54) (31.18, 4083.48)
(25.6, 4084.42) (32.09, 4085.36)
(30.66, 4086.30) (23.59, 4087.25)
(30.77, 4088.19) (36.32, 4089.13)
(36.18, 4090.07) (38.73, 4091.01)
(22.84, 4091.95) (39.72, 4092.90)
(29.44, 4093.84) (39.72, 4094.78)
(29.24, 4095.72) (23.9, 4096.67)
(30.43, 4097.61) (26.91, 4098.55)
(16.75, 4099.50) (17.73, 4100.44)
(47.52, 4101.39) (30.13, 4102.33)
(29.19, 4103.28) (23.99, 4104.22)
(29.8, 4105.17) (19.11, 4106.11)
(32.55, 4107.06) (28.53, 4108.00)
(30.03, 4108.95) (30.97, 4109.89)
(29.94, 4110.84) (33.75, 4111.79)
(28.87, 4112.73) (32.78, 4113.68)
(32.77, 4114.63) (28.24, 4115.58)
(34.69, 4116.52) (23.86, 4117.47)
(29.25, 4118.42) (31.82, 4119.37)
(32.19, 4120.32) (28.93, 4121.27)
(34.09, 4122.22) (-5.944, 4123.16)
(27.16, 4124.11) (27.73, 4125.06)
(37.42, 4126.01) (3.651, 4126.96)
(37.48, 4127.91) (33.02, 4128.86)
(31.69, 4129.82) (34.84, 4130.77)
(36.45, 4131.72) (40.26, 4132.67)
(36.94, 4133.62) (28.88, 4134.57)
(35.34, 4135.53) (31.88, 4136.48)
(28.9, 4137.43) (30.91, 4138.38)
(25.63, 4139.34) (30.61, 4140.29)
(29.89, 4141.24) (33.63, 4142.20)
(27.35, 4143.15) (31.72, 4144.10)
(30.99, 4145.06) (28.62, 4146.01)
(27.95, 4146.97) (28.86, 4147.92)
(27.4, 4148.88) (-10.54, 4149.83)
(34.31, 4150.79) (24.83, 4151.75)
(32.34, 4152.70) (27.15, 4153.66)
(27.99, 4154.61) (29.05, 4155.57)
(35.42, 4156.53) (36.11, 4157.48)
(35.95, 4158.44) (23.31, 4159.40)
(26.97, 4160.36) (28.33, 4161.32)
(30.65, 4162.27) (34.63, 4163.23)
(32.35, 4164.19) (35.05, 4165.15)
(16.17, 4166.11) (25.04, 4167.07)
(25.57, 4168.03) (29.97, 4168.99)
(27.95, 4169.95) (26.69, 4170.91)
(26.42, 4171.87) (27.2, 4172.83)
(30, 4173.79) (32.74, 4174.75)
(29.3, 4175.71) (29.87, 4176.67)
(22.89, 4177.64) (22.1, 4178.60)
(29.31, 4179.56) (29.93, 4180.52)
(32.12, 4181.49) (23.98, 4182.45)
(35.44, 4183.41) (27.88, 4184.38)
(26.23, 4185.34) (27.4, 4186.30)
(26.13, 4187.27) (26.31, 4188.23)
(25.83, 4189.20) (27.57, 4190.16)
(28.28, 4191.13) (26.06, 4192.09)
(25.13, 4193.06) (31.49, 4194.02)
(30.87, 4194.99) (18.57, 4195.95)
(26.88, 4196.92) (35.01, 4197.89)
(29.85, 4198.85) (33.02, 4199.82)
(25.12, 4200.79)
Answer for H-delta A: 0.6 Ang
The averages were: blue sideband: 31.2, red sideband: 29.8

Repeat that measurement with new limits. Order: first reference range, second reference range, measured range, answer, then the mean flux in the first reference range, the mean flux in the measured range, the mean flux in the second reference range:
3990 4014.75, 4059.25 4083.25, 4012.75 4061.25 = 0.6 Ang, 31.6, 31.3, 31.7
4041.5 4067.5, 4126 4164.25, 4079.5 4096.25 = -0.8 Ang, 31.1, 32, 29.6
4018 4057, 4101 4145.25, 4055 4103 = -0.7 Ang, 31.2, 31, 30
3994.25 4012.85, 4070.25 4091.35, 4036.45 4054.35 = 0.5 Ang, 31.4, 30.9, 32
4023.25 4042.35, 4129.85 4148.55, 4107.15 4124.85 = 1.6 Ang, 31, 28.5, 31.5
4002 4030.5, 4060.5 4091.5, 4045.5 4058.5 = 0.6 Ang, 32.3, 30.5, 31.7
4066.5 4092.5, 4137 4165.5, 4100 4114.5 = 0.3 Ang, 31.3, 29.8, 28.9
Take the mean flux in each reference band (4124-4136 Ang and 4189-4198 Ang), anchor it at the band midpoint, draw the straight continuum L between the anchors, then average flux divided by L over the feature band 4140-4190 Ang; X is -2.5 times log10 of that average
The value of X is 0.043 mag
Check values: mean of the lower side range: 31.7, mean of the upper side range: 27.3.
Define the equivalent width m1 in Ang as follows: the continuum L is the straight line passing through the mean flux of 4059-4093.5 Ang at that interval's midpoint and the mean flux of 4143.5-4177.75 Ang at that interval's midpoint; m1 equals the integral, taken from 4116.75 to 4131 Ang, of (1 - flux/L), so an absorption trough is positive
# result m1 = 1.2 Ang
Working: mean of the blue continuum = 31.7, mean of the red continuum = 28.1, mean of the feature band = 27.1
